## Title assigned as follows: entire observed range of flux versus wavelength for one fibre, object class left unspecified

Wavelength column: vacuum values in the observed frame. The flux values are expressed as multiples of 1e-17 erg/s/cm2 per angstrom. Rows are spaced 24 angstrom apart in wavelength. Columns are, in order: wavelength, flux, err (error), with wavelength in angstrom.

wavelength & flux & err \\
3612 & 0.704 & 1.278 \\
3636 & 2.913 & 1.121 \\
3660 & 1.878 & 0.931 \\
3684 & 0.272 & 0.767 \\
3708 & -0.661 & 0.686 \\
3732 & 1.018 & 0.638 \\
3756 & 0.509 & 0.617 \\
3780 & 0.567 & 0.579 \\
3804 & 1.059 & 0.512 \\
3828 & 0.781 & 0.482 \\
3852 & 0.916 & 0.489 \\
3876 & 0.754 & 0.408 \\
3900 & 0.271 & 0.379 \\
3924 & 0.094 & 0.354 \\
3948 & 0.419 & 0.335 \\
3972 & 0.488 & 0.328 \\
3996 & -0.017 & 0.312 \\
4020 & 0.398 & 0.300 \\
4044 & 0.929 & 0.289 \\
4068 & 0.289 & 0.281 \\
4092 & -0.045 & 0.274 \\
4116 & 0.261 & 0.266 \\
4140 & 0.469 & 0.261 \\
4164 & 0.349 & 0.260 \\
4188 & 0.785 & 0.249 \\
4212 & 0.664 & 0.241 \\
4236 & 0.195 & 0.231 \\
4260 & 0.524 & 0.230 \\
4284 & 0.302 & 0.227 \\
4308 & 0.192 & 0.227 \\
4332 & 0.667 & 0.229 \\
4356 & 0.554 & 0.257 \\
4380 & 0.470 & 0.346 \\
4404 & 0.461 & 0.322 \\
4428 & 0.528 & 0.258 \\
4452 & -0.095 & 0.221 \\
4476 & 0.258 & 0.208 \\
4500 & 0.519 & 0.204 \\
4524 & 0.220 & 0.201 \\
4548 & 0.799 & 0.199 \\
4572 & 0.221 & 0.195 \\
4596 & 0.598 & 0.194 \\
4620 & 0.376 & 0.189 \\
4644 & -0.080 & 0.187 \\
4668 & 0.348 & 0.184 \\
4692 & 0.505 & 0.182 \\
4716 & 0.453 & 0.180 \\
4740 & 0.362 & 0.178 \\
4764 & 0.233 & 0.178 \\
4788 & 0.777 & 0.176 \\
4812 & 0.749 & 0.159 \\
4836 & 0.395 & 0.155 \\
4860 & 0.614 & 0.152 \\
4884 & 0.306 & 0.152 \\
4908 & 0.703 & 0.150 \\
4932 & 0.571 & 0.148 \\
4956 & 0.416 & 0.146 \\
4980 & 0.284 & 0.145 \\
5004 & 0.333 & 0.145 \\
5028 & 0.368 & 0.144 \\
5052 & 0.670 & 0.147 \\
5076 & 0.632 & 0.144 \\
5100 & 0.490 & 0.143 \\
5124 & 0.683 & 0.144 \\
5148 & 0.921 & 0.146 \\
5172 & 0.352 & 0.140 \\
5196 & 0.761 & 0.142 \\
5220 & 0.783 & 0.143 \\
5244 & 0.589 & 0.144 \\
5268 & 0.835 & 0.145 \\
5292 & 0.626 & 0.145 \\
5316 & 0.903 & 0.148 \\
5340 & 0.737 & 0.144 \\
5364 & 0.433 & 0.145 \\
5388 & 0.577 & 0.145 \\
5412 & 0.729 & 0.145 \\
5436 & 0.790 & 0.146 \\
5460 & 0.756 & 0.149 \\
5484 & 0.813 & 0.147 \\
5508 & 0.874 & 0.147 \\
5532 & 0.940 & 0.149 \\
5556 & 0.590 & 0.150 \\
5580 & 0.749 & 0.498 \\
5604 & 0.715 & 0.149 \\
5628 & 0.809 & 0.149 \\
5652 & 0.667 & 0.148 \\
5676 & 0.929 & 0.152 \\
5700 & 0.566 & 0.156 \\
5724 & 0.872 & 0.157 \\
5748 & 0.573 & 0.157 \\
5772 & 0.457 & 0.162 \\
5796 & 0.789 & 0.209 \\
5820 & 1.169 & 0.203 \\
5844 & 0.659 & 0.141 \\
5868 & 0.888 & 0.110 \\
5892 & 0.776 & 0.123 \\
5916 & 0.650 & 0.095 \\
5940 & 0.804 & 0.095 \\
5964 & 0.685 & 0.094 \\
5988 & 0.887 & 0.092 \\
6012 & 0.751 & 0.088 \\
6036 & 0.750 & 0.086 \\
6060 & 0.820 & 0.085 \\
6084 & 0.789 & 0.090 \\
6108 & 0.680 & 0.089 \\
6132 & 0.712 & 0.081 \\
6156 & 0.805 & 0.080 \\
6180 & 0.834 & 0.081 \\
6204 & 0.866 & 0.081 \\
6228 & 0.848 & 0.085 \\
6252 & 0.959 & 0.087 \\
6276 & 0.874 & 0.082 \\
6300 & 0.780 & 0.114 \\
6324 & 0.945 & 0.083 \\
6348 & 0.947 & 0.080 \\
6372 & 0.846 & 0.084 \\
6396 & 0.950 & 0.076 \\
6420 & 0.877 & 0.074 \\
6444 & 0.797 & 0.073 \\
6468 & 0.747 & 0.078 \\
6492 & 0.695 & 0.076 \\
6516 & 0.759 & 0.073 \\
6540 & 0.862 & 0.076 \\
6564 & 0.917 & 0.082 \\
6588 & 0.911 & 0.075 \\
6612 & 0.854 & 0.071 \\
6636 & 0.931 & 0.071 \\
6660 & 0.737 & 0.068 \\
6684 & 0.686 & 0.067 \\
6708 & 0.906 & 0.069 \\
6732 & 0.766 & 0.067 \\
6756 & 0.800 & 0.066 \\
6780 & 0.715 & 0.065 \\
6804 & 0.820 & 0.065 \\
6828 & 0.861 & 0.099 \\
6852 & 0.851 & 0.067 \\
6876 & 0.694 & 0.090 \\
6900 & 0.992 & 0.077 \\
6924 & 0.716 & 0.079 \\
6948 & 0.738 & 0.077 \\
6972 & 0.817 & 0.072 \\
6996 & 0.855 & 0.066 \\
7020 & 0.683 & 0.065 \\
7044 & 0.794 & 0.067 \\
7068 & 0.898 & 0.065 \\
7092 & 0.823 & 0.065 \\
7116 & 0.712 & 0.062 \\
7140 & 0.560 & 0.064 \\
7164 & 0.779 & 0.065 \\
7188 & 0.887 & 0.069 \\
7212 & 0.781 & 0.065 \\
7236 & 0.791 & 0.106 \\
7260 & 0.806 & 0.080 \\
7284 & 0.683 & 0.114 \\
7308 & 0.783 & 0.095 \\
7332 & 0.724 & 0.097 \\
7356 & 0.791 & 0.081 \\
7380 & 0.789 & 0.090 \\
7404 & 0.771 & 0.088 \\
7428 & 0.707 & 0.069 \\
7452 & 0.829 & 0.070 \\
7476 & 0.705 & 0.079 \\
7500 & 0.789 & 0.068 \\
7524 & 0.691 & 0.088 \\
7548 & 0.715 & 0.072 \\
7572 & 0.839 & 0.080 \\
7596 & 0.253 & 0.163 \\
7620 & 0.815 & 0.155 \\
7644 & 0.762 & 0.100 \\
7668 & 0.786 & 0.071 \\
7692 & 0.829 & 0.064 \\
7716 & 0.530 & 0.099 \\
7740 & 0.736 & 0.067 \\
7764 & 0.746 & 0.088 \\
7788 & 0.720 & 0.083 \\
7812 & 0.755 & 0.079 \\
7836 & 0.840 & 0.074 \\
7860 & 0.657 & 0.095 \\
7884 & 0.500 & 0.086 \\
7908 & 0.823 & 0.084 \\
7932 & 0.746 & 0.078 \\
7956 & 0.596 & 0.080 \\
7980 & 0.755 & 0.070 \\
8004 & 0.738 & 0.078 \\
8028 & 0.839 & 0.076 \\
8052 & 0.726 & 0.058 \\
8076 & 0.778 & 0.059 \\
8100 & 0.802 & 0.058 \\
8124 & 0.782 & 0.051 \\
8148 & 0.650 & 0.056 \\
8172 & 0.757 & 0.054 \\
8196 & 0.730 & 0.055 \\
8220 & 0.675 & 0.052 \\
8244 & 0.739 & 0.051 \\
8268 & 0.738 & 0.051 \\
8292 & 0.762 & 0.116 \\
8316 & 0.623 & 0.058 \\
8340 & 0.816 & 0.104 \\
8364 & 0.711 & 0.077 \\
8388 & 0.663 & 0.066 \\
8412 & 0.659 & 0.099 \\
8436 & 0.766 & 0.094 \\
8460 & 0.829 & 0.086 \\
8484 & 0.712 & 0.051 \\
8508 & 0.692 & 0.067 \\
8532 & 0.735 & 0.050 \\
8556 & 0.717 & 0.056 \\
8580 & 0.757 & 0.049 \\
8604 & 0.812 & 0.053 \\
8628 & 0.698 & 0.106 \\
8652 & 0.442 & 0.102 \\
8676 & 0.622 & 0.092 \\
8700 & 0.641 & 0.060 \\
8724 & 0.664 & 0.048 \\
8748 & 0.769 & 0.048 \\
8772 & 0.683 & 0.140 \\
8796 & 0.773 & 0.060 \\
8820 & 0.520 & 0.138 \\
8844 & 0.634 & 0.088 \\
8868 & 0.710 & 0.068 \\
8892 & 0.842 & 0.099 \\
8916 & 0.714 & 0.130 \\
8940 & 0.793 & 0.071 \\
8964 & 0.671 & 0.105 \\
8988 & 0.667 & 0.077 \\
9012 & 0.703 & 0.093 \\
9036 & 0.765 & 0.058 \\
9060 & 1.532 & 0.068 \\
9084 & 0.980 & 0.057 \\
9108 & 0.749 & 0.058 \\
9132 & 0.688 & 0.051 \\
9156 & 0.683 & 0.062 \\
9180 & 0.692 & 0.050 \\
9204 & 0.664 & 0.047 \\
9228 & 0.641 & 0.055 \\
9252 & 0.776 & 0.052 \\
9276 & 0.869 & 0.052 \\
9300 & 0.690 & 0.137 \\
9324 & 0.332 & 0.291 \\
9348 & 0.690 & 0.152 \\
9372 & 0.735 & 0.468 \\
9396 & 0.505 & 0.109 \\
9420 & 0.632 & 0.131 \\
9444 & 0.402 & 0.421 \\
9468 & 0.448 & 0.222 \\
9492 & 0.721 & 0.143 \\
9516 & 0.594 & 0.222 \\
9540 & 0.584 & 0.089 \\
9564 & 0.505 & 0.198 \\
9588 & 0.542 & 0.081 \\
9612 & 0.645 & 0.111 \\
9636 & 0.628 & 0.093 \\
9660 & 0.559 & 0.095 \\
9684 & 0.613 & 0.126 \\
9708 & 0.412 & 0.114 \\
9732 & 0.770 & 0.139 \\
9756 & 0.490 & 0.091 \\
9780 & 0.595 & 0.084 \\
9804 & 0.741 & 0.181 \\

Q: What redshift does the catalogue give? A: 0.38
